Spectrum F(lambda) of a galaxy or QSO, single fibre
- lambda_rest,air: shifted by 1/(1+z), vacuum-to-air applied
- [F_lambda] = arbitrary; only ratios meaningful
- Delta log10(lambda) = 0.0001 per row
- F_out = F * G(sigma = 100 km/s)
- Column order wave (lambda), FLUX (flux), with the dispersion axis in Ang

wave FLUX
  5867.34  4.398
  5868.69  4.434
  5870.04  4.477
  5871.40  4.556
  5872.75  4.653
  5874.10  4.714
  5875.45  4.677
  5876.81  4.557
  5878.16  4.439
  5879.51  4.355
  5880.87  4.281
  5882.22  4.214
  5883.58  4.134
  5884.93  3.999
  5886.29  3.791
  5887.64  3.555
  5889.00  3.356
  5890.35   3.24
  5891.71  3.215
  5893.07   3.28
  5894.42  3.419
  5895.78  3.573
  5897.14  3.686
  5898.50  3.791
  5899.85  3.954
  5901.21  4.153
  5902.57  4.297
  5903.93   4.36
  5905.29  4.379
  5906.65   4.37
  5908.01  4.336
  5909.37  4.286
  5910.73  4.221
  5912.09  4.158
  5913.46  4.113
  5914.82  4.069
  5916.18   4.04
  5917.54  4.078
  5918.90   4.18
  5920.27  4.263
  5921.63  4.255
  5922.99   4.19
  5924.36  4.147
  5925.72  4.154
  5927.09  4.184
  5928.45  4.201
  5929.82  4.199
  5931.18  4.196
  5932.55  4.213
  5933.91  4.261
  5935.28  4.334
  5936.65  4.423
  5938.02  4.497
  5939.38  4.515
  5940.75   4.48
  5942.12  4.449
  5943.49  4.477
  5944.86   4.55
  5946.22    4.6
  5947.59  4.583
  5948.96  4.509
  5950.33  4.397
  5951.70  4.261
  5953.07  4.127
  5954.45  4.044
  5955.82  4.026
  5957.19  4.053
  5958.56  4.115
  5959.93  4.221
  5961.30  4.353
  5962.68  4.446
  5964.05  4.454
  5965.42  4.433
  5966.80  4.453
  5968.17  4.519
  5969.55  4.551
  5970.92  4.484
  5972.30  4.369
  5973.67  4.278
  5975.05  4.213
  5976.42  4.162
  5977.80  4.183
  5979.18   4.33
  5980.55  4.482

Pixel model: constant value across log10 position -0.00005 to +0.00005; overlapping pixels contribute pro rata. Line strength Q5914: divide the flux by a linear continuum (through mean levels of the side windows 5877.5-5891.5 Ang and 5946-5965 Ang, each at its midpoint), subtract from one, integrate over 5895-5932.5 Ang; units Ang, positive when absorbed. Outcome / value -0.7 Ang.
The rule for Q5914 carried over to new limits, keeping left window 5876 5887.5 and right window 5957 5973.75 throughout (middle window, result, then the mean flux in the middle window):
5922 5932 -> 0.3 Ang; 4.18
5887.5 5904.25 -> 2.2 Ang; 3.67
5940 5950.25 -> -0.4 Ang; 4.51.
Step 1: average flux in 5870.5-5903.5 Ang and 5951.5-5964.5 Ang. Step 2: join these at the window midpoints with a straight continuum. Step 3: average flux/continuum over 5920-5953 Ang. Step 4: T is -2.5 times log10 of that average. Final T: -0.05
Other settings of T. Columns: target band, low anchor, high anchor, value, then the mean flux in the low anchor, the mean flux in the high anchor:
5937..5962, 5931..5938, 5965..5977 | -0.002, 4.31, 4.39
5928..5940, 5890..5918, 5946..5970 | -0.038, 3.96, 4.33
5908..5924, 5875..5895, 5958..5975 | -0.025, 3.89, 4.38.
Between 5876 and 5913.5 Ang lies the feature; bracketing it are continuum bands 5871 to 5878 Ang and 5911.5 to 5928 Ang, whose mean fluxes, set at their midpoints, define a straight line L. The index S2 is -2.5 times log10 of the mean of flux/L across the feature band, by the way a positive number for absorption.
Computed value 0.11 mag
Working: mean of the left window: 4.62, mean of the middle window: 3.98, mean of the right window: 4.15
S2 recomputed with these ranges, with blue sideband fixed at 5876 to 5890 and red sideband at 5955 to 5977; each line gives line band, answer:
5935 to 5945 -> -0.06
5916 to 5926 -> 0.00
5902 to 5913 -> -0.04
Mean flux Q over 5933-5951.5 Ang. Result 4.46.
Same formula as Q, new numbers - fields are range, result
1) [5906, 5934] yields 4.19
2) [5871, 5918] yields 4.06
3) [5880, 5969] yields 4.16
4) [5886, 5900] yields 3.51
